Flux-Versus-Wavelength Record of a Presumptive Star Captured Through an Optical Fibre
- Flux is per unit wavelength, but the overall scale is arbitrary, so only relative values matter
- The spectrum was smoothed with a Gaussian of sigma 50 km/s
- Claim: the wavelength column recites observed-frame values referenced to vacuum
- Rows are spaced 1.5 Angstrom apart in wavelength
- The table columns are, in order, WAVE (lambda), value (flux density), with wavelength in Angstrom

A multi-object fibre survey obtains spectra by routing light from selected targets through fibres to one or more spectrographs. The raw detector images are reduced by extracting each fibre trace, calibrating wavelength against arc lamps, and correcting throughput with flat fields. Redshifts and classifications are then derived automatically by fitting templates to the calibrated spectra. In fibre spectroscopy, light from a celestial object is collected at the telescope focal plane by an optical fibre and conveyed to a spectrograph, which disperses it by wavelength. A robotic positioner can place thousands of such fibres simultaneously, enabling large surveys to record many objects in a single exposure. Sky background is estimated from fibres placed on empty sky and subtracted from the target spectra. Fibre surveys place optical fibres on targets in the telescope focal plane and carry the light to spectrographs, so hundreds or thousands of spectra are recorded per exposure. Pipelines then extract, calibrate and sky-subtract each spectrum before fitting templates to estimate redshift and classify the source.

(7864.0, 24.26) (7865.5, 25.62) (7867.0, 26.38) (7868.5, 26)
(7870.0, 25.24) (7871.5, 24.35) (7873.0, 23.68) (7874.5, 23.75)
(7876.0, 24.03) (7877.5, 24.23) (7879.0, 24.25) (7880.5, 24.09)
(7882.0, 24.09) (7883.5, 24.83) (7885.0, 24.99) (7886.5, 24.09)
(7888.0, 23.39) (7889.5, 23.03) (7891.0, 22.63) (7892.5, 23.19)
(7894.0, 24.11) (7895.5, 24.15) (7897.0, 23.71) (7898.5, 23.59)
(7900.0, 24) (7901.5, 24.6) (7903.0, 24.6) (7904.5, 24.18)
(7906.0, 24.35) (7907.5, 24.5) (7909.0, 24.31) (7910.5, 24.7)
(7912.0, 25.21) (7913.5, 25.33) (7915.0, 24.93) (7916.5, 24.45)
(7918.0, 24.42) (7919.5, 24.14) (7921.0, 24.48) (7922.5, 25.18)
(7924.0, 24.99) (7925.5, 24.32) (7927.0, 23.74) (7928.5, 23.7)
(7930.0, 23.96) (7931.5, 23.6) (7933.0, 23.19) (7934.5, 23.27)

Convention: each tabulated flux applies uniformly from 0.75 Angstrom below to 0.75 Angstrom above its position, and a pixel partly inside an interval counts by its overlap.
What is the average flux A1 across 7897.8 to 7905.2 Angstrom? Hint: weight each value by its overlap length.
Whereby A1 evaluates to 24.2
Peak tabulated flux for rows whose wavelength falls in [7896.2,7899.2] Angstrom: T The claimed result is 23.71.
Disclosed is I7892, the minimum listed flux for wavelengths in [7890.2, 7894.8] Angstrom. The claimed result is 22.63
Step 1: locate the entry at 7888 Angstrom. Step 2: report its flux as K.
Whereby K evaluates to 23.39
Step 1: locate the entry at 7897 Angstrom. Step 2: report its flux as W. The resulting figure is 23.71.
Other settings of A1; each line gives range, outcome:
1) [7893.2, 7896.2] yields 24.1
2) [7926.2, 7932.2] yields 23.8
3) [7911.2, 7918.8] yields 24.9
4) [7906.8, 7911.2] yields 24.5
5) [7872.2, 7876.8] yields 23.8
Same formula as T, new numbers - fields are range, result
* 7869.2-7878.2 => 25.24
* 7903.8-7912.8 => 25.21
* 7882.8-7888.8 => 24.99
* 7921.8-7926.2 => 25.18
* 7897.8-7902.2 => 24.6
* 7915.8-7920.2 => 24.45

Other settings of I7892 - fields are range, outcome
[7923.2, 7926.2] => 24.32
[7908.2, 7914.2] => 24.31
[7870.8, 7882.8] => 23.68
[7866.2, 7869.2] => 26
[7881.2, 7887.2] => 24.09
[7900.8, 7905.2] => 24.18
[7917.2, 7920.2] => 24.14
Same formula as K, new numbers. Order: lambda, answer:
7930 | 23.96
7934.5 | 23.27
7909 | 24.31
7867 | 26.38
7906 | 24.35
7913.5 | 25.33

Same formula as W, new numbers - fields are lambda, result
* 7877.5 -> 24.23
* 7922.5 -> 25.18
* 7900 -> 24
